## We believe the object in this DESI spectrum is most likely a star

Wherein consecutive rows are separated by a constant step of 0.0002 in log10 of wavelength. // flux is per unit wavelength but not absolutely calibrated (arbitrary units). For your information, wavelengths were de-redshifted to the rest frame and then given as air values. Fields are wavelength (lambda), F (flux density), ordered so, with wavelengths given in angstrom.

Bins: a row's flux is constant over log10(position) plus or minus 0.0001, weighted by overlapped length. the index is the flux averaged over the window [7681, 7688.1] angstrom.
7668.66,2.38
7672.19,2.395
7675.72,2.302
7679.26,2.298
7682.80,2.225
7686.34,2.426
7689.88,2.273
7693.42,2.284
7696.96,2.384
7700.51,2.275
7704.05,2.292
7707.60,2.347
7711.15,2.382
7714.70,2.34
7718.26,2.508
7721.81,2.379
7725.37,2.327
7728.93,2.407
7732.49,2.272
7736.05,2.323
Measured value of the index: 2.32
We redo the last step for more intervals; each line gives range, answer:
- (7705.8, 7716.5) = 2.36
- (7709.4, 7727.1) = 2.39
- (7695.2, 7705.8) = 2.32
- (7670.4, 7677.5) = 2.35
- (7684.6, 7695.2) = 2.33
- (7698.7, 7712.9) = 2.32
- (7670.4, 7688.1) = 2.33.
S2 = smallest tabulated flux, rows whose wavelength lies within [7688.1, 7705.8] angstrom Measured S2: 2.273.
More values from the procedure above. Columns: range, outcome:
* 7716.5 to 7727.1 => 2.327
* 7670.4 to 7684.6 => 2.225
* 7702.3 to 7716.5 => 2.292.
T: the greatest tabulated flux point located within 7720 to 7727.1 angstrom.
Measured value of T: 2.379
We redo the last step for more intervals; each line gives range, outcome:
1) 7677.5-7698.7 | 2.426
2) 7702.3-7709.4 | 2.347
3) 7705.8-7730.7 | 2.508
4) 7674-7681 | 2.302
